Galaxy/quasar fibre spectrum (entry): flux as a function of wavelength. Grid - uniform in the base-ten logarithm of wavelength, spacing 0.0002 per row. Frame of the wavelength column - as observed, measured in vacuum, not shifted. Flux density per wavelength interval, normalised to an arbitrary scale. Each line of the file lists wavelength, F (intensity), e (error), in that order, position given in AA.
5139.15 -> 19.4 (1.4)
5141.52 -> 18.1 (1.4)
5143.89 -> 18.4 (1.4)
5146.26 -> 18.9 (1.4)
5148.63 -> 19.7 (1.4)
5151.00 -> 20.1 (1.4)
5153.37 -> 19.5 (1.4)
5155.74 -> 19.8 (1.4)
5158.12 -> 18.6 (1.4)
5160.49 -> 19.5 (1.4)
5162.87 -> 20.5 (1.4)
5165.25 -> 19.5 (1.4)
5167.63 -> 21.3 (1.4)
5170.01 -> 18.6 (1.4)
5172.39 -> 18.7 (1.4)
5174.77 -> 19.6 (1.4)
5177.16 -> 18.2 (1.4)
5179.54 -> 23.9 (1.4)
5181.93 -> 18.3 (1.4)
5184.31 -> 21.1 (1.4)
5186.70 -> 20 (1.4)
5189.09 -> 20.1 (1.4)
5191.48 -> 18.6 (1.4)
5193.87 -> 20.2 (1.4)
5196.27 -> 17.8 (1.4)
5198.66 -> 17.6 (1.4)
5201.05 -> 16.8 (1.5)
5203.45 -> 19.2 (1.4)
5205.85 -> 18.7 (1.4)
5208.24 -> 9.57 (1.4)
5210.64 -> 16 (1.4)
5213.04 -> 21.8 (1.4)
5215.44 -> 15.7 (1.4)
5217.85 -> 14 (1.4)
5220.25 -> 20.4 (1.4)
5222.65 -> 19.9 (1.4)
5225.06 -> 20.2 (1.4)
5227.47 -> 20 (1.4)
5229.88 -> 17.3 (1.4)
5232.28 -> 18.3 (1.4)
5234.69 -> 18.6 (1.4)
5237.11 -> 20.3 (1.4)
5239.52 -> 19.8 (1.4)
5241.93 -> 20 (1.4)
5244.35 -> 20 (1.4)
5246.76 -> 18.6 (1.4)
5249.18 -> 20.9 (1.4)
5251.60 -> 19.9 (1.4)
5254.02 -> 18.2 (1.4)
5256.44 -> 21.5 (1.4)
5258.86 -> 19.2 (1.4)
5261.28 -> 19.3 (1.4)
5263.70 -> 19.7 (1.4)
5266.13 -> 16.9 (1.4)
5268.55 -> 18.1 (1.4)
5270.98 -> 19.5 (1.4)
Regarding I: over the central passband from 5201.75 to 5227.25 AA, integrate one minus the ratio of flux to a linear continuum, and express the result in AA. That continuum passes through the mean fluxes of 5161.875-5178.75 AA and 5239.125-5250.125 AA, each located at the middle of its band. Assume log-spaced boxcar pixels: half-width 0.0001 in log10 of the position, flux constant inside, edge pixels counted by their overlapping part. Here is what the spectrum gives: 2.7 AA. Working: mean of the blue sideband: 19.6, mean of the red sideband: 19.8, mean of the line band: 17.6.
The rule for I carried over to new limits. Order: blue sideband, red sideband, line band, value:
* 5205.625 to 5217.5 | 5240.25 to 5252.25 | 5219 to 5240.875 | -1.7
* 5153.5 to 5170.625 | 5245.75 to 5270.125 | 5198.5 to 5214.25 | 2.0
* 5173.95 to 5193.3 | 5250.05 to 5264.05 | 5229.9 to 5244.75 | 0.3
